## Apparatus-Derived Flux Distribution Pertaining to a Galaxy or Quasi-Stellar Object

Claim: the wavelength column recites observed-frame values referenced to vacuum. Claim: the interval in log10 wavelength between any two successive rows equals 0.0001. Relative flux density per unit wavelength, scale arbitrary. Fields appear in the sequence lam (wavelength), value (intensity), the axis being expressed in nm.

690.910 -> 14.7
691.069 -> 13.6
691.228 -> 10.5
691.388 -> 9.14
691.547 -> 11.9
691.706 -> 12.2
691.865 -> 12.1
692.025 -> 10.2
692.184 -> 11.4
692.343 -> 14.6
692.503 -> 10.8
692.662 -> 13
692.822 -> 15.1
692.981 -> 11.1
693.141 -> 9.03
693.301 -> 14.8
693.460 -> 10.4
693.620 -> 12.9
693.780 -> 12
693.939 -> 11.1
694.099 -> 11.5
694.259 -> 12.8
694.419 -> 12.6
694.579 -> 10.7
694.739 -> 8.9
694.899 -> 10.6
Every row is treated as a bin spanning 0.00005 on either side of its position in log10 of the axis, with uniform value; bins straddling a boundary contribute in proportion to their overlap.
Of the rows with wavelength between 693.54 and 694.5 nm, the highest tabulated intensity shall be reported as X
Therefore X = 12.9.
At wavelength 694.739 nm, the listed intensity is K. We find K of 8.9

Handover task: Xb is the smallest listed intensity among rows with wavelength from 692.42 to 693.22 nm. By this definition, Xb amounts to 9.03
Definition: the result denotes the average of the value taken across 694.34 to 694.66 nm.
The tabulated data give 11.6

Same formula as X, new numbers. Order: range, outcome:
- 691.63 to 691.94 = 12.2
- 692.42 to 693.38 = 15.1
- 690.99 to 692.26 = 13.6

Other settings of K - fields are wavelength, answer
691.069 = 13.6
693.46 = 10.4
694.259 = 12.8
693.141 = 9.03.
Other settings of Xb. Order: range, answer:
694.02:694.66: 10.7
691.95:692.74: 10.2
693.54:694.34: 11.1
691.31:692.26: 9.14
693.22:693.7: 10.4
